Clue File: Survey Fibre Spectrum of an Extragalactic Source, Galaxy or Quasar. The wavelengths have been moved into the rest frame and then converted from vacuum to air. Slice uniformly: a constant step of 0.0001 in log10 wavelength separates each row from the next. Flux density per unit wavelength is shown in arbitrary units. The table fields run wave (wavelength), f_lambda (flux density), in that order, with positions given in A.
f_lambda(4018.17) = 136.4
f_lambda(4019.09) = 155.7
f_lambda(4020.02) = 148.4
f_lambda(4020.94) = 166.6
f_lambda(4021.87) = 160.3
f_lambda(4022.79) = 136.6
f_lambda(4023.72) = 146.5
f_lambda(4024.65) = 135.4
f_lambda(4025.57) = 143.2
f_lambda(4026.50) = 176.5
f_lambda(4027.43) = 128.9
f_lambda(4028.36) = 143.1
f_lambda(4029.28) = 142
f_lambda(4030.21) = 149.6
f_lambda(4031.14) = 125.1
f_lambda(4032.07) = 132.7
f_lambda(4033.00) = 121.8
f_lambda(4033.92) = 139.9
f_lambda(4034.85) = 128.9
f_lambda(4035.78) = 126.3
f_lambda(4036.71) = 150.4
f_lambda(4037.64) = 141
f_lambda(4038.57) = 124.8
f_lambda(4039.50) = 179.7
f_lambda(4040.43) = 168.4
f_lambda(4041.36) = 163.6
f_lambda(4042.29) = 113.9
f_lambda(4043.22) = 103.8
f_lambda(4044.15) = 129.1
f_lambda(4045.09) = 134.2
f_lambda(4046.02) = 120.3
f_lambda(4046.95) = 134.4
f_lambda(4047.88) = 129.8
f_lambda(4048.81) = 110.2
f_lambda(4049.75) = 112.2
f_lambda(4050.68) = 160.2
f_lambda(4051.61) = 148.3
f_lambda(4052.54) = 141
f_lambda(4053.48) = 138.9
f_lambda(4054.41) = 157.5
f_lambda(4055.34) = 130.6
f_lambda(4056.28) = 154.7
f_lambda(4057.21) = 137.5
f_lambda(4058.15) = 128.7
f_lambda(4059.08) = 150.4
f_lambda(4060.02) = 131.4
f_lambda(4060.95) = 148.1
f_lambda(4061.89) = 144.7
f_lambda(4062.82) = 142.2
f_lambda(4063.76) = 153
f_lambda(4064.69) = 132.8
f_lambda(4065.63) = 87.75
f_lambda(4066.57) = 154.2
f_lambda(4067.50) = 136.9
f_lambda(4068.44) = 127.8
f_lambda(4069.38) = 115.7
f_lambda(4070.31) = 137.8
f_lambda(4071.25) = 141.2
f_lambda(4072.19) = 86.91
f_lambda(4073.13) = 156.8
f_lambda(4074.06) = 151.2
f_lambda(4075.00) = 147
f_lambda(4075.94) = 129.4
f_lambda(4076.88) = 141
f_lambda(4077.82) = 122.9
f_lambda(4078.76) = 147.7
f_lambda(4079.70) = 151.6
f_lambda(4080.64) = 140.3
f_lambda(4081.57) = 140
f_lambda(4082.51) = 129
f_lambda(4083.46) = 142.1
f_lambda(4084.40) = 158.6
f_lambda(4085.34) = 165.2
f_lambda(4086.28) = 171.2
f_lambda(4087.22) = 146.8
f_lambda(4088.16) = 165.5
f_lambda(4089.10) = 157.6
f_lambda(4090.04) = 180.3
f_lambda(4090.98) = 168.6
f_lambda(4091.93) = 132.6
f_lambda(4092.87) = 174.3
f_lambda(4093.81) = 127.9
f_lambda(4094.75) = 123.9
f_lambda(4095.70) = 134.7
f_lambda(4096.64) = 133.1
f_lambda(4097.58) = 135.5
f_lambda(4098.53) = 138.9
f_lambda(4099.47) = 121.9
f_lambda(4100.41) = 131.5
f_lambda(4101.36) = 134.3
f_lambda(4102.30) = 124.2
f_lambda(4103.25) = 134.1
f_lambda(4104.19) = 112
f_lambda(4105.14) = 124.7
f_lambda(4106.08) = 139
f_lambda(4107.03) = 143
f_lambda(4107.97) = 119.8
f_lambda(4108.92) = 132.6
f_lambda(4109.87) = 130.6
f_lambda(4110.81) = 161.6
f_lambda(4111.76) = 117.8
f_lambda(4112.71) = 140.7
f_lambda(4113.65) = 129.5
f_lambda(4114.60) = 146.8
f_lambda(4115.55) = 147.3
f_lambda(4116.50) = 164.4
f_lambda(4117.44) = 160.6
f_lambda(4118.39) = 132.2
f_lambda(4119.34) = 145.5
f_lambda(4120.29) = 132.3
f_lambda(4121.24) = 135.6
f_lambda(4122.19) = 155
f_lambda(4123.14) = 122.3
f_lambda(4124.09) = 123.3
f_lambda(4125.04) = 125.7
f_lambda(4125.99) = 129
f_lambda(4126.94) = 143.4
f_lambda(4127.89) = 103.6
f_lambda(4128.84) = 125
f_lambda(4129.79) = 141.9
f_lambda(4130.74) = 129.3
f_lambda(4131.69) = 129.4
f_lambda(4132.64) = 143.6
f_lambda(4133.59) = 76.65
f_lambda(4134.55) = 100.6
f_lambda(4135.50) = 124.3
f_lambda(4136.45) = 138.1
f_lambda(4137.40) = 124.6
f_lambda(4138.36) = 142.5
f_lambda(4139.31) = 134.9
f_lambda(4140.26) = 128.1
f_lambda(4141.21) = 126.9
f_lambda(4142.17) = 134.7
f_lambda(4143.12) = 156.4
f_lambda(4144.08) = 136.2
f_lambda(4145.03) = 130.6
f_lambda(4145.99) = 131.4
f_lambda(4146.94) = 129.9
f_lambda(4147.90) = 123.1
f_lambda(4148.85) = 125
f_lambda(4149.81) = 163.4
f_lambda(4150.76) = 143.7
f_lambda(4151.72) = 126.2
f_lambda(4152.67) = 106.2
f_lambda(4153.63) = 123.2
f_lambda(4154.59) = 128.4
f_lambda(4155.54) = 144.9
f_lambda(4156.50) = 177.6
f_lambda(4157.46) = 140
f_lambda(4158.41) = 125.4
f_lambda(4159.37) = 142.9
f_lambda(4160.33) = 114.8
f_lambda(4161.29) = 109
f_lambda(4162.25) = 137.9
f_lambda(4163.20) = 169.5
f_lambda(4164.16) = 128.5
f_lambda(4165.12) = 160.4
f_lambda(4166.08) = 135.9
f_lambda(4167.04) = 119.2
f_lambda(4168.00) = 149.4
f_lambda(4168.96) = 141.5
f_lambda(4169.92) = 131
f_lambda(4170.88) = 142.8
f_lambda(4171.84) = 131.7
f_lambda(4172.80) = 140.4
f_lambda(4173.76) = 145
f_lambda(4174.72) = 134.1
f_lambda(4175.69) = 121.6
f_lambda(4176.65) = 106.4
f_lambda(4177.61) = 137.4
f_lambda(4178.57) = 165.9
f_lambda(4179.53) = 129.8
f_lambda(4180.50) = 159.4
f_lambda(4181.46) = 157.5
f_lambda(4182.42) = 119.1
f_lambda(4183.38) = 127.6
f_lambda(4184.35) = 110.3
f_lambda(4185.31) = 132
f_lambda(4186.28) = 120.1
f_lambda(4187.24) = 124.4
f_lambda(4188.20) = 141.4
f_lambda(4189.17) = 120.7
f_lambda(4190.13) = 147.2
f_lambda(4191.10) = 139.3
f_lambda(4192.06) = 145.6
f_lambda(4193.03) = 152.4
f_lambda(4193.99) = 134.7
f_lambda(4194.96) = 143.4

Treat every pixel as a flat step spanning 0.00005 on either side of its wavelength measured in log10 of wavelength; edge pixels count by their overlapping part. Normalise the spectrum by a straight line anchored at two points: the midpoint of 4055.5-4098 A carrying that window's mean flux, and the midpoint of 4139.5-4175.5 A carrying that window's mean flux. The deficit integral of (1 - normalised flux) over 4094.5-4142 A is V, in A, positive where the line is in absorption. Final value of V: 2.3 A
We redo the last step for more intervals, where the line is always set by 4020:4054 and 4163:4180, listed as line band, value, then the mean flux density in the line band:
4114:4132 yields 0.25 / 136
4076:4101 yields -1.16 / 145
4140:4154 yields 0.57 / 132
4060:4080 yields 0.45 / 136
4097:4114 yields 0.83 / 132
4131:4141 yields 1.00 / 125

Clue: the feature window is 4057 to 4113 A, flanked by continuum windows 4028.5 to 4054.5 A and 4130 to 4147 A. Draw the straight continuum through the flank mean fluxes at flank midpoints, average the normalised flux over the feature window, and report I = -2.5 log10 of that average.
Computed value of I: -0.05 mag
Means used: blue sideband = 137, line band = 139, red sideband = 129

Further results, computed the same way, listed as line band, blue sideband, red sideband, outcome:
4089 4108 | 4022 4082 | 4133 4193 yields -0.01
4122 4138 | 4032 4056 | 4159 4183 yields 0.10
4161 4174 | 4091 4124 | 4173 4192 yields -0.04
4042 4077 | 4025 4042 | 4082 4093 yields 0.12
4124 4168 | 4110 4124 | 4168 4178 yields 0.04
